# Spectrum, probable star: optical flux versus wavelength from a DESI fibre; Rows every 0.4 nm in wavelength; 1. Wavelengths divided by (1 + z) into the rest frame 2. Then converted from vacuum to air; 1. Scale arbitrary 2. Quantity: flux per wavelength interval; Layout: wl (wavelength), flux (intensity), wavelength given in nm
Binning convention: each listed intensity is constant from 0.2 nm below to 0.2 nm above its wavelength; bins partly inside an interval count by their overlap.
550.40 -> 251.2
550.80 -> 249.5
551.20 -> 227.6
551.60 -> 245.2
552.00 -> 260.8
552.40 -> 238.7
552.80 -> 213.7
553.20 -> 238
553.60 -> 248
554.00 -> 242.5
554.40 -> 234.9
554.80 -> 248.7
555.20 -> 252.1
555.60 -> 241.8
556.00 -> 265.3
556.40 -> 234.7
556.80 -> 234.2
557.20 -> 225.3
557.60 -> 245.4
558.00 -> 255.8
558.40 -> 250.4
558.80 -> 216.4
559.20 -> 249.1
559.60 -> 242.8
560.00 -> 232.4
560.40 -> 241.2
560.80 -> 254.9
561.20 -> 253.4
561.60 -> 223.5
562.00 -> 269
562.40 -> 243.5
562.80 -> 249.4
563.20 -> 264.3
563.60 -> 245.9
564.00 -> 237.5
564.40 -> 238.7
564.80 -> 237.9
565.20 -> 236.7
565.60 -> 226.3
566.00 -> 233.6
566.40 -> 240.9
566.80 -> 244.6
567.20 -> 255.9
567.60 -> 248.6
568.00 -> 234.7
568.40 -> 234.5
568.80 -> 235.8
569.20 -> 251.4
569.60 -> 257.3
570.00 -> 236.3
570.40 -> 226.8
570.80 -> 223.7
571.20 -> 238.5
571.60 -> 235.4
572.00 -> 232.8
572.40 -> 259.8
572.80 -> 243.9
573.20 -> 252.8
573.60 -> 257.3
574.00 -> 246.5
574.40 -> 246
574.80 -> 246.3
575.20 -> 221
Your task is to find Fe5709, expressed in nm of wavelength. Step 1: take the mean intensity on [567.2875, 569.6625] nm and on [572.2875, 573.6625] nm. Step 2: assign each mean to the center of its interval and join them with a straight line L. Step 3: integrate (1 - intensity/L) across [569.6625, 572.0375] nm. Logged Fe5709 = 0.14 nm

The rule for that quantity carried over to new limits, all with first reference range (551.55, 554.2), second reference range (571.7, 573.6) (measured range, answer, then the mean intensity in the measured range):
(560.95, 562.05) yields -0.01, 246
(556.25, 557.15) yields 0.03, 233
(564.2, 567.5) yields 0.08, 240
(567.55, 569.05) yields 0.05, 238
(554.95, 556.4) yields -0.05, 250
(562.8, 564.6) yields -0.02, 247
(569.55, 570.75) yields 0.05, 236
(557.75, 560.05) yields 0.01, 242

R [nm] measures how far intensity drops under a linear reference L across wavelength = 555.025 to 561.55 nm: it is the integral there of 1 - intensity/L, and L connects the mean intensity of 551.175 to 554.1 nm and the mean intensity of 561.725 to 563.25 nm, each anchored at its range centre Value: 0.13 nm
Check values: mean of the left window 240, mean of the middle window 243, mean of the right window 254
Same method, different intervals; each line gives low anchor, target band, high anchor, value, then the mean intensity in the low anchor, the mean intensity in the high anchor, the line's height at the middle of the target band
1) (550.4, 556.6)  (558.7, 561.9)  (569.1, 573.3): 0.02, 243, 241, 242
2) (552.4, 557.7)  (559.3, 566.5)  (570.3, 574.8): -0.05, 240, 243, 241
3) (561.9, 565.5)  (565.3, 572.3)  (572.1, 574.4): 0.27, 246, 251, 248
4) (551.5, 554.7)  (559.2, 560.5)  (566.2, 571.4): 0.00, 240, 241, 240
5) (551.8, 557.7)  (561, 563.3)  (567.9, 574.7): -0.08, 242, 242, 242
